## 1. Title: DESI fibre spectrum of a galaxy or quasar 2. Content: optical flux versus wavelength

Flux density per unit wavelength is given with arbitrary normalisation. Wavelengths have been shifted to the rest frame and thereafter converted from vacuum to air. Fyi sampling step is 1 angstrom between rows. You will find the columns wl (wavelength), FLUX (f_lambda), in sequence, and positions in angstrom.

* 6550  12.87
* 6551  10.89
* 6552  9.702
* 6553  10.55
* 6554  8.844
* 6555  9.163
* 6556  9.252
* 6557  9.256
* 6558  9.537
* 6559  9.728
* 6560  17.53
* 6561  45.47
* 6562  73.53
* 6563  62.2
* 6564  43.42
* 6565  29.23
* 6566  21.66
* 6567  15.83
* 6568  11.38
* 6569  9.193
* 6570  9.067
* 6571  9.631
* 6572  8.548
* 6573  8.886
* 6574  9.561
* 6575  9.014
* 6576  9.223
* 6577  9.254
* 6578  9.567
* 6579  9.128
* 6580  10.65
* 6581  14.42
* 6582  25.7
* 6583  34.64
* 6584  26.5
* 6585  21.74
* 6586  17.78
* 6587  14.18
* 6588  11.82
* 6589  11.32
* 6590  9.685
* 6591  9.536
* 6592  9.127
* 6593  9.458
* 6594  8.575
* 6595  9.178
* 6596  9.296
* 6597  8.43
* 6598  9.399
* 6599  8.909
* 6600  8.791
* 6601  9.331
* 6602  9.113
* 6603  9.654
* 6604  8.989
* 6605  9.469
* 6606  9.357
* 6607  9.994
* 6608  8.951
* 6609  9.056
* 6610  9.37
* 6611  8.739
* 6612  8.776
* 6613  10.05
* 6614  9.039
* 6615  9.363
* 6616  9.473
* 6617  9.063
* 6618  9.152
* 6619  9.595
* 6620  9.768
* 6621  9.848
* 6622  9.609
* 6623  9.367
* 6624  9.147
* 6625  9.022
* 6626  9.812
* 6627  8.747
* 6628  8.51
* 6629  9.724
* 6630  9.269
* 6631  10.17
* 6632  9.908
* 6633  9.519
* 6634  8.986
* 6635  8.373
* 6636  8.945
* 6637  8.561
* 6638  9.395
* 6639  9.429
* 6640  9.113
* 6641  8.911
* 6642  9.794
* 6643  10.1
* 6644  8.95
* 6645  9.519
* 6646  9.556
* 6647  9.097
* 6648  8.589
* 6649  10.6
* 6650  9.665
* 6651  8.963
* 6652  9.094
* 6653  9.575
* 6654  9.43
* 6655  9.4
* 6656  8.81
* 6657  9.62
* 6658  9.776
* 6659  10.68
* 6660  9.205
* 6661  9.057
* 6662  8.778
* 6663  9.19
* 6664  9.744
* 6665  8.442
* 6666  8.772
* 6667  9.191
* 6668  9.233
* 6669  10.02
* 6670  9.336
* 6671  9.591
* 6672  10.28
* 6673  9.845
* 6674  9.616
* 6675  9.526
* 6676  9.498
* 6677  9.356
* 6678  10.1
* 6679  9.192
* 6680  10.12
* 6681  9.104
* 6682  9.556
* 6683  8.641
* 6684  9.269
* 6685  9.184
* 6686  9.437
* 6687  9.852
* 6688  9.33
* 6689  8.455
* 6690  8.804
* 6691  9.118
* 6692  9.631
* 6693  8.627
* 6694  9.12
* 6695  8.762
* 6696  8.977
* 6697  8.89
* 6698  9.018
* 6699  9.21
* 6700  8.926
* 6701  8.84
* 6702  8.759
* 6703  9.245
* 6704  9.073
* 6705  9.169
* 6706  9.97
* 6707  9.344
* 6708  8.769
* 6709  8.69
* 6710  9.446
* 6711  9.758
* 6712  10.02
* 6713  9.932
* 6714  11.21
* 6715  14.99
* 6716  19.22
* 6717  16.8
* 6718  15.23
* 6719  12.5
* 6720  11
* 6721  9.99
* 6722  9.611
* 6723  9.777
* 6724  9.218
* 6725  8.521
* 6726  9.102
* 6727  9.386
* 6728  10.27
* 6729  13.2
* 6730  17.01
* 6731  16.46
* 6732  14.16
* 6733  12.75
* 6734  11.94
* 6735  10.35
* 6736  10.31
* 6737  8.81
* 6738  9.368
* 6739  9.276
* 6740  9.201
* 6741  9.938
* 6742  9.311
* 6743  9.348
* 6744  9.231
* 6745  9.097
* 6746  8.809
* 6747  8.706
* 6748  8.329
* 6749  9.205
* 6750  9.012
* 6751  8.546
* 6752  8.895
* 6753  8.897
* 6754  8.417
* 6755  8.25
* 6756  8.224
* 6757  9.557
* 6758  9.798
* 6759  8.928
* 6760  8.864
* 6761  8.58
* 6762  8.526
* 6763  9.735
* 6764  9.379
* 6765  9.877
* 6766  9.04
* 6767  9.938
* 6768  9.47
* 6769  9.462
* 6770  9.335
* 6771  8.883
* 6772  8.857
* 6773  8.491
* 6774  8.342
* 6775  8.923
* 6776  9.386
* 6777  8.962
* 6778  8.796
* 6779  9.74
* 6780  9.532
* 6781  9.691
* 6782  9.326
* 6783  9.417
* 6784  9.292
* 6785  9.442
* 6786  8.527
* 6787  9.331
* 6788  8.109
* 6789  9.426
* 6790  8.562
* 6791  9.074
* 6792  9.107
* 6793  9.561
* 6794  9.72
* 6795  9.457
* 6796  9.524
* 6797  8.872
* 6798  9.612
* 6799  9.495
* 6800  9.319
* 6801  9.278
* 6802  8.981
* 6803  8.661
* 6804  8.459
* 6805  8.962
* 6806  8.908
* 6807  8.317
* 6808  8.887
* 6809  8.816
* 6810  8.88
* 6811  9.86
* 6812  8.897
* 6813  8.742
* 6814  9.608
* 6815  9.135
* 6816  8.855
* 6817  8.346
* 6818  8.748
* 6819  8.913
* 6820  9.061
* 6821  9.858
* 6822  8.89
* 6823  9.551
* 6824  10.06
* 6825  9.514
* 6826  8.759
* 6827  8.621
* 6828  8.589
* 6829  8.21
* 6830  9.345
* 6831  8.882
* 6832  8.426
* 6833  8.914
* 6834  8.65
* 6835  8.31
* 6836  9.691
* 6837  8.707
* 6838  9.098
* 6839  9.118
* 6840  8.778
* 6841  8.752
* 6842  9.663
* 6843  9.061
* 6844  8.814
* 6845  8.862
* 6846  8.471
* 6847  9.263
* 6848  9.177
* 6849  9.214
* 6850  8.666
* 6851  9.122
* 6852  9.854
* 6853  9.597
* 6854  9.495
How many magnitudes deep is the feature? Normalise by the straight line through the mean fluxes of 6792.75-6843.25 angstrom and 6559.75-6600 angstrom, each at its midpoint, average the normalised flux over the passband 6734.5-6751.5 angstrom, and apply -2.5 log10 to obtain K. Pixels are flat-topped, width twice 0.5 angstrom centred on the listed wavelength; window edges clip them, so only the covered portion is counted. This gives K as 0.26 mag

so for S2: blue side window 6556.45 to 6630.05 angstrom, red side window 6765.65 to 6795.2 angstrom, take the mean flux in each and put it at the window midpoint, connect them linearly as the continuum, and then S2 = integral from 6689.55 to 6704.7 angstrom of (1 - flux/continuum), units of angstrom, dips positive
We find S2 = 3.0 angstrom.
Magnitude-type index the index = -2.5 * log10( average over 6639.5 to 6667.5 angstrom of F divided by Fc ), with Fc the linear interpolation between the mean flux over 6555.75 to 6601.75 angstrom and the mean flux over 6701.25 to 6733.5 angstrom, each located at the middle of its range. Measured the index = 0.41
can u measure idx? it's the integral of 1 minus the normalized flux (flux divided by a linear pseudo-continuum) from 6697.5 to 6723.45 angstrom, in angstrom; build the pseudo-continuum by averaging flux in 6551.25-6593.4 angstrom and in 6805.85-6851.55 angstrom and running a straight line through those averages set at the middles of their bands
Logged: 4.1 angstrom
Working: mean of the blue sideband 17.2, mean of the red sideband 8.98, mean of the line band 10.7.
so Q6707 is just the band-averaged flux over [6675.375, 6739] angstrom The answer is 10.3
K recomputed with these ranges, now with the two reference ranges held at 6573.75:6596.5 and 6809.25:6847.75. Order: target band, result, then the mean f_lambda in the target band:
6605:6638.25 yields 0.35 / 9.29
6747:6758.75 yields 0.18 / 8.83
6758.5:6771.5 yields 0.10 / 9.23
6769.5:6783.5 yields 0.10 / 9.12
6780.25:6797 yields 0.06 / 9.22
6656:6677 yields 0.26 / 9.45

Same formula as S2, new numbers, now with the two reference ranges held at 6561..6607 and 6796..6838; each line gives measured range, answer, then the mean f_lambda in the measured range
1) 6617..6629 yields 4.4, 9.33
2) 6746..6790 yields 5.8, 9.05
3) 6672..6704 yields 8.9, 9.24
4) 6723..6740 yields 0.6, 11.2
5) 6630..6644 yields 4.9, 9.31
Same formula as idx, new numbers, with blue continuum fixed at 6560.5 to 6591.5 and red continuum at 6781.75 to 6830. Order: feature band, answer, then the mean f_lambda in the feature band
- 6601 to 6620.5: 9.5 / 9.31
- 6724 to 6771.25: 7.9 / 9.82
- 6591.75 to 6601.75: 5.2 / 9.05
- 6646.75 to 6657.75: 4.6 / 9.36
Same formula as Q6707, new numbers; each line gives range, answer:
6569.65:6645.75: 10.5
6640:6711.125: 9.31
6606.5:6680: 9.37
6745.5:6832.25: 9.05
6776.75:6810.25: 9.12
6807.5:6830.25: 9.05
